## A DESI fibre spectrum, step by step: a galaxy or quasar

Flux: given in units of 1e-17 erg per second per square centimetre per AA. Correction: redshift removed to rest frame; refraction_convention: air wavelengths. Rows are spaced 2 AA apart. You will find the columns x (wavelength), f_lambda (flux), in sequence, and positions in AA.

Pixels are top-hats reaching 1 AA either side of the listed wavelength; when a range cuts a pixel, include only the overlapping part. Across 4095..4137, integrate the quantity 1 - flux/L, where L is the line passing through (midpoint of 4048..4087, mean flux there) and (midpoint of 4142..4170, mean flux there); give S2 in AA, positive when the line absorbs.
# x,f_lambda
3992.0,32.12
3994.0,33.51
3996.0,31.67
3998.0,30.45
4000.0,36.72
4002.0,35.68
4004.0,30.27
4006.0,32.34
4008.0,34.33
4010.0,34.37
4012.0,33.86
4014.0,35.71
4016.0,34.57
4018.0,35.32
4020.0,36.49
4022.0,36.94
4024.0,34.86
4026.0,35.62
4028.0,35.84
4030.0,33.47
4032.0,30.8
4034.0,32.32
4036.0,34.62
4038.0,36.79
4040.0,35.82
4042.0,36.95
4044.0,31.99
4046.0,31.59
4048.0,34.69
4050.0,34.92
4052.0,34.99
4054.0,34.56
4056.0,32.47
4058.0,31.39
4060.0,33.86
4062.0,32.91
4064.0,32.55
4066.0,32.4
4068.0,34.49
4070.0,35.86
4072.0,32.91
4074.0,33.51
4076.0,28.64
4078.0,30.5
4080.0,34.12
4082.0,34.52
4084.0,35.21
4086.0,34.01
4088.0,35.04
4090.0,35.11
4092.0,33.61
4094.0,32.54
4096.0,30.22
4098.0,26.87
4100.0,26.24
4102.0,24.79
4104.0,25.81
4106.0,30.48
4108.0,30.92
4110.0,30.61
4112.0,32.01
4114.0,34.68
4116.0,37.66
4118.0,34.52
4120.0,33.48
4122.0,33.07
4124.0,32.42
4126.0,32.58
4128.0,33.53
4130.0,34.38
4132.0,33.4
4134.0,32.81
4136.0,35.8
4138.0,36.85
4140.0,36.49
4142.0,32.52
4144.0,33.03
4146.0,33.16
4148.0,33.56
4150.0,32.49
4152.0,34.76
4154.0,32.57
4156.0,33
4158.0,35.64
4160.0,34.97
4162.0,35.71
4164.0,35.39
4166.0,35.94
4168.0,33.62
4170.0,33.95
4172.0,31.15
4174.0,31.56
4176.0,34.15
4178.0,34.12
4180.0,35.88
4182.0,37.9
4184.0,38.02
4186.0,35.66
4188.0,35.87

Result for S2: 2.5 AA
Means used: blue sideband 33.4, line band 31.7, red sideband 34.1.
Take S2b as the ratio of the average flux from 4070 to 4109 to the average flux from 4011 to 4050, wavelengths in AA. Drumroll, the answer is 0.91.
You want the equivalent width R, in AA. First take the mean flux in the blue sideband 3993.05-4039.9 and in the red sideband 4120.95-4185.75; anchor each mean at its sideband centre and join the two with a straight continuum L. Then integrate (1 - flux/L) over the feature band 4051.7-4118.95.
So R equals 3.7 AA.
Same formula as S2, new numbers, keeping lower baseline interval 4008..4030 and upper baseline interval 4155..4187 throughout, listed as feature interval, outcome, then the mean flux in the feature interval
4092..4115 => 3.4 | 29.7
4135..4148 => 0.1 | 34.6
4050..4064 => 0.7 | 33.4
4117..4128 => 0.5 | 33.2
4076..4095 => 0.8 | 33.6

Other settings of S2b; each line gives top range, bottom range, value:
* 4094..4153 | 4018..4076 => 0.95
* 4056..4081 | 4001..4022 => 0.95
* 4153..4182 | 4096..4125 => 1.11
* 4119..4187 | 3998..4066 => 1.00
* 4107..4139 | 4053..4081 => 1.02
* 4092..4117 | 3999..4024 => 0.87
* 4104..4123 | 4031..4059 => 0.97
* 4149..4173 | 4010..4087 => 1.00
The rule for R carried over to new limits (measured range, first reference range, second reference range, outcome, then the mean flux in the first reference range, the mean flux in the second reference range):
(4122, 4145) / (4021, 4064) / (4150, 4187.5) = 0.4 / 34.1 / 34.6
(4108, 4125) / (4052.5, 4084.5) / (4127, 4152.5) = 0.2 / 33.1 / 34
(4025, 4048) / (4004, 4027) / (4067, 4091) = 0.1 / 34.7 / 33.7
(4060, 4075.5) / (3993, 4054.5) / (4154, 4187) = 0.5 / 34.3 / 34.7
